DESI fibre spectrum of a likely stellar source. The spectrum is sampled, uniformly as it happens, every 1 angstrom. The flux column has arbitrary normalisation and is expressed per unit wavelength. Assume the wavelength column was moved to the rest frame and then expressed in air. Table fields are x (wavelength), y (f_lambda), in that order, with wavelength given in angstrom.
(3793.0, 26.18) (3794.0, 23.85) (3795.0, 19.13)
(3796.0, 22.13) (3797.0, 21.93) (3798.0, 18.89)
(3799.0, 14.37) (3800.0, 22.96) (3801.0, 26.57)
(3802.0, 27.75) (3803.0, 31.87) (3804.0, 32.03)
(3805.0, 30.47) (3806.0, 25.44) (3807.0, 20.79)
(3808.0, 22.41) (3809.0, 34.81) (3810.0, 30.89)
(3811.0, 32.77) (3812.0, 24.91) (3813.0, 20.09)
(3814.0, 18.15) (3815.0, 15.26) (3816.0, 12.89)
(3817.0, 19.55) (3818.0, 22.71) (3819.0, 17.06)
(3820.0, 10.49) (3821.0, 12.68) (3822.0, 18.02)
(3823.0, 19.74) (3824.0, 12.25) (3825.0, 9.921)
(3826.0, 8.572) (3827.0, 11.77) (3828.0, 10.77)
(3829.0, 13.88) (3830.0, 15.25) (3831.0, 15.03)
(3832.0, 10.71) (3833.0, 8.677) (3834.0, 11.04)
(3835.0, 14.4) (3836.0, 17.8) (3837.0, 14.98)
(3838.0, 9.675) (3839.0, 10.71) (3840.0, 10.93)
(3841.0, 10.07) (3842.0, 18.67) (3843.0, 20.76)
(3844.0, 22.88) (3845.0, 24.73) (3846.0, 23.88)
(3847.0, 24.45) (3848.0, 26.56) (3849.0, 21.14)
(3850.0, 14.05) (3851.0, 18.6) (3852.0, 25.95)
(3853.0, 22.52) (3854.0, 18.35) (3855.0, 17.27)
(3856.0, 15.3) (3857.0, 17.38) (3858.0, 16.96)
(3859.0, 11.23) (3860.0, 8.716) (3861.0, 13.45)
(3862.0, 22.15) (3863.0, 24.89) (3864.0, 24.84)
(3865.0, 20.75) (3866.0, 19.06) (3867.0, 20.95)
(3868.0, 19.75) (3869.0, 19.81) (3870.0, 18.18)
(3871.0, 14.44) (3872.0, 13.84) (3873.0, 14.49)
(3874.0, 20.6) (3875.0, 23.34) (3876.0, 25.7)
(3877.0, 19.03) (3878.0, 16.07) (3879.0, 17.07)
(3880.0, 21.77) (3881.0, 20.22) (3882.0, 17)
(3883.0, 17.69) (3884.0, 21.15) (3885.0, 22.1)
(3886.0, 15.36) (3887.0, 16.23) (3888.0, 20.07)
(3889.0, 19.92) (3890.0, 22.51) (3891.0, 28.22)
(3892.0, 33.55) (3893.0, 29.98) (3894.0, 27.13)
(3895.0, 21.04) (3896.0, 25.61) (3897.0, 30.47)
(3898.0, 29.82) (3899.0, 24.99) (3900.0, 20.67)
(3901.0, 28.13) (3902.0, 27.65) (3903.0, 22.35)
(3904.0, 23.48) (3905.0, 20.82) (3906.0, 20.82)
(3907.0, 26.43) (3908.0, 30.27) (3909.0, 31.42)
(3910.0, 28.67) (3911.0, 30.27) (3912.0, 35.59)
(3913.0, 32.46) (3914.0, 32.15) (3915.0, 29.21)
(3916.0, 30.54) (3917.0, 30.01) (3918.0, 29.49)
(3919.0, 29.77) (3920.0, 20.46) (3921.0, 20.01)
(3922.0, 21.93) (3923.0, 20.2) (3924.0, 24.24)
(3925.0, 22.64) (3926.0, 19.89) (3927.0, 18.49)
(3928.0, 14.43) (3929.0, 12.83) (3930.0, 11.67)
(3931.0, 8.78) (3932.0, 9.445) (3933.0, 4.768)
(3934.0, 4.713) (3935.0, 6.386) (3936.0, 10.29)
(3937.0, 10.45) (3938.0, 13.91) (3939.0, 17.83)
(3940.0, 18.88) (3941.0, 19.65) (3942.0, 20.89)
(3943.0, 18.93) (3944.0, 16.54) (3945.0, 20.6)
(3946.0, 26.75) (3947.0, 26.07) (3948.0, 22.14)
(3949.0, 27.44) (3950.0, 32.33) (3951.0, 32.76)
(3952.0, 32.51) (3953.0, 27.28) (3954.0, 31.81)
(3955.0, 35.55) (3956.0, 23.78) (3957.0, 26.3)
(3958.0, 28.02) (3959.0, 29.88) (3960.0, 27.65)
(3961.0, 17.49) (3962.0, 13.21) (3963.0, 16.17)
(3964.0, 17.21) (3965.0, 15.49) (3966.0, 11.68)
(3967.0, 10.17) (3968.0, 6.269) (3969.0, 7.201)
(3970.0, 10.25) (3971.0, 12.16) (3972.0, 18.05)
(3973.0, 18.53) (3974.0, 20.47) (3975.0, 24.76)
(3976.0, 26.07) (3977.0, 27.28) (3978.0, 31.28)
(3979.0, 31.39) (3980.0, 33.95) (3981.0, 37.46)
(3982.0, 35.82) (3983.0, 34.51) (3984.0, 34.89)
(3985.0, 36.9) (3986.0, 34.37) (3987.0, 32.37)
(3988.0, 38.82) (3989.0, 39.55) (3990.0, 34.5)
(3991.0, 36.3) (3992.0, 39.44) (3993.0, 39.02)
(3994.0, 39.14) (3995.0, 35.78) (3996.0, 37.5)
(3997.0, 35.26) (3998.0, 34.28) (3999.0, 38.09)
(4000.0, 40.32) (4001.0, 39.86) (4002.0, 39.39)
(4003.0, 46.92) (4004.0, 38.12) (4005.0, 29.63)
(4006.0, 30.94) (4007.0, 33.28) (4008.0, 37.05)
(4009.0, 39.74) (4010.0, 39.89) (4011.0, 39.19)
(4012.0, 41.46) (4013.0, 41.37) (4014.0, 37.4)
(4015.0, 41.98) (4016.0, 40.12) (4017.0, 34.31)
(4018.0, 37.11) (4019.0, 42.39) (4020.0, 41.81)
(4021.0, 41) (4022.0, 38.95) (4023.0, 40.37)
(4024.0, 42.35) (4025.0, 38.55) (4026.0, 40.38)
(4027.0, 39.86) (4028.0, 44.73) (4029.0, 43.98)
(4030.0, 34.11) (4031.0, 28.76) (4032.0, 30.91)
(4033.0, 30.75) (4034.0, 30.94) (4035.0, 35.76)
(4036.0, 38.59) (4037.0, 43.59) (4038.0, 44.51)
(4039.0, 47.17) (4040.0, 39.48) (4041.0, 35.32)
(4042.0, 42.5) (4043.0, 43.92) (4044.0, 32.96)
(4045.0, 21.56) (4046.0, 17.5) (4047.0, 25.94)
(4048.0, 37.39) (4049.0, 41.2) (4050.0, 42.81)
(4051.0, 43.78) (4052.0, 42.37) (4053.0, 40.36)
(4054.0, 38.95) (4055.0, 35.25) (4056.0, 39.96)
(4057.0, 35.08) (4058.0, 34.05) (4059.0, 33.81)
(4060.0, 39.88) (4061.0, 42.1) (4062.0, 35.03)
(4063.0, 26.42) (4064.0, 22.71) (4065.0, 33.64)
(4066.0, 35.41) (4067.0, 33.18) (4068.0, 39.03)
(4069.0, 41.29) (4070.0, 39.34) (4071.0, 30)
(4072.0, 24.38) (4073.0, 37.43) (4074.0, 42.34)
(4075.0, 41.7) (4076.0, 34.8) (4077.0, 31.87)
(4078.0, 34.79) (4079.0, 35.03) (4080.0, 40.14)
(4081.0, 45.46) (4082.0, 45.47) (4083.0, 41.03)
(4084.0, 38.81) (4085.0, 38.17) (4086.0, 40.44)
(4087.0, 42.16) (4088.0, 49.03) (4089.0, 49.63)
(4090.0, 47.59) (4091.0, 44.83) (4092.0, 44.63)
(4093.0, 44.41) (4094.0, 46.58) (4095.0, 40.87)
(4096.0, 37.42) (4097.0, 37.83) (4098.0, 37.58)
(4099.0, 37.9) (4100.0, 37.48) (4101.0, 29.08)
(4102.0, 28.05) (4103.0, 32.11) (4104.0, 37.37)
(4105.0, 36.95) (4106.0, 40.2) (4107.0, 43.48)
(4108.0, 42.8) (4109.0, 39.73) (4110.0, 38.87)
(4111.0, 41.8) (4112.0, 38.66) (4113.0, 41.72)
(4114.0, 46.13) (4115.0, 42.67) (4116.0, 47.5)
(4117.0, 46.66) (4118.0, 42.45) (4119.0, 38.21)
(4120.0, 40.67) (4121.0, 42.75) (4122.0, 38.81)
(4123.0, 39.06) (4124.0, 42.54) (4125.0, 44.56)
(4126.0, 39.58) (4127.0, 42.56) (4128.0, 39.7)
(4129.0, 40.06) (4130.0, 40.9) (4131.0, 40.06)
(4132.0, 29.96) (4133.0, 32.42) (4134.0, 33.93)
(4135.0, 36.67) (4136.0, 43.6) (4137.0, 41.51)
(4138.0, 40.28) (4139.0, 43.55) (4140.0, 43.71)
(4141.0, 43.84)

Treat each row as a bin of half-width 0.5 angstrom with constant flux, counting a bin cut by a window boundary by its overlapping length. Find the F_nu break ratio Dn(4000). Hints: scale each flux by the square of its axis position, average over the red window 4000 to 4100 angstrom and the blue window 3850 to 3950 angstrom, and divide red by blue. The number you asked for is 2.0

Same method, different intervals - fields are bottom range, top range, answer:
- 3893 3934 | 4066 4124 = 1.85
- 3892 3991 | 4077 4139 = 1.84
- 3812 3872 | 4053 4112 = 2.56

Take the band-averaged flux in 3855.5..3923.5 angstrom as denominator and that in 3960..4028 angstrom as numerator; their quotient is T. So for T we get 1.4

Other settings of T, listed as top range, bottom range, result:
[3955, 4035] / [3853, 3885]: 1.73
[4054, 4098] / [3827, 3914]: 1.88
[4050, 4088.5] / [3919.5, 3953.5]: 2.01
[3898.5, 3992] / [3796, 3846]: 1.27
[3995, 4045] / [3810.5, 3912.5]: 1.94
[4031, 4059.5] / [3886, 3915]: 1.39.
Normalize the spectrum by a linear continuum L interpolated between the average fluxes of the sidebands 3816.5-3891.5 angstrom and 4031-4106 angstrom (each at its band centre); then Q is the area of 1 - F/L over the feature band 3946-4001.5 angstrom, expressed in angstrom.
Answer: 1.5 angstrom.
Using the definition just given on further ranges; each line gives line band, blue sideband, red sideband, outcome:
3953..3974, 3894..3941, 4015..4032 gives 7.2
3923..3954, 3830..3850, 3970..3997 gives 9.6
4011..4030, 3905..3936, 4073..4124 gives -4.7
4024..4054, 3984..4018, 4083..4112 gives 1.0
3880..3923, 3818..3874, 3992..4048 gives -3.5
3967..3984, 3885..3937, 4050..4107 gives 3.2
